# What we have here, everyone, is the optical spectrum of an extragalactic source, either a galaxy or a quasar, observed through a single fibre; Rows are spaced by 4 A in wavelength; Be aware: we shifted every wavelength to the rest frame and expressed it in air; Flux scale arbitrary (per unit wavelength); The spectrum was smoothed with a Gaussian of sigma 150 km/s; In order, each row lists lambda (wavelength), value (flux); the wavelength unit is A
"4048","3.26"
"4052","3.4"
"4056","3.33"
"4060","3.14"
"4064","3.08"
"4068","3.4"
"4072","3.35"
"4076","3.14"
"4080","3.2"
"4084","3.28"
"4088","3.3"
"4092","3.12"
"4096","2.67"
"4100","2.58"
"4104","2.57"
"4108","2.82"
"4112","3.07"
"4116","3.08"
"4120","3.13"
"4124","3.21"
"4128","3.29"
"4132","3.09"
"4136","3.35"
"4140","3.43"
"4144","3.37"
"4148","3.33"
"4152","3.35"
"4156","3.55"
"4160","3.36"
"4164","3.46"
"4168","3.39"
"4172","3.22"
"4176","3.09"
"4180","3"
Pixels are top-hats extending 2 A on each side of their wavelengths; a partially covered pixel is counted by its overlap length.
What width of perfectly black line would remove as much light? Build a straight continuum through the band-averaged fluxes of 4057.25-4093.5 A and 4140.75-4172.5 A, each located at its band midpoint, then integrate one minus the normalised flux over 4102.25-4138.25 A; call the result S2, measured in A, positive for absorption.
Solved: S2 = 2.6 A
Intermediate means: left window 3.23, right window 3.39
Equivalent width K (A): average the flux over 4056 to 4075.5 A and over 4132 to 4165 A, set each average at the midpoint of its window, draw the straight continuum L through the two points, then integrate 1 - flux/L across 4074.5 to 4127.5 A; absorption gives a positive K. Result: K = 4.5 A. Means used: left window 3.24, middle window 3.02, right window 3.38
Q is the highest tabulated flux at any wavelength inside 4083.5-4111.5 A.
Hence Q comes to 3.3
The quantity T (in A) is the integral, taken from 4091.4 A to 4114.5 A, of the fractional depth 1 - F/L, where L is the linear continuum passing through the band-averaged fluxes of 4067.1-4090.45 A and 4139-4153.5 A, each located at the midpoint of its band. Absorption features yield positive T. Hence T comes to 3.6 A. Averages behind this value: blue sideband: 3.27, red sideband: 3.37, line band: 2.79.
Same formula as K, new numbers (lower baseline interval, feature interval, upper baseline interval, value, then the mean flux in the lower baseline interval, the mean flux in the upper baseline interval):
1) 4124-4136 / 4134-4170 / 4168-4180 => -2.3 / 3.22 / 3.17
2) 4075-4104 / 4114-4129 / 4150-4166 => 0.2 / 3.01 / 3.43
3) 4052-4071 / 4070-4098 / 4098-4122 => -0.6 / 3.26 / 2.88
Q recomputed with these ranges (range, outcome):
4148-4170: 3.55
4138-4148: 3.43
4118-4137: 3.35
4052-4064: 3.4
